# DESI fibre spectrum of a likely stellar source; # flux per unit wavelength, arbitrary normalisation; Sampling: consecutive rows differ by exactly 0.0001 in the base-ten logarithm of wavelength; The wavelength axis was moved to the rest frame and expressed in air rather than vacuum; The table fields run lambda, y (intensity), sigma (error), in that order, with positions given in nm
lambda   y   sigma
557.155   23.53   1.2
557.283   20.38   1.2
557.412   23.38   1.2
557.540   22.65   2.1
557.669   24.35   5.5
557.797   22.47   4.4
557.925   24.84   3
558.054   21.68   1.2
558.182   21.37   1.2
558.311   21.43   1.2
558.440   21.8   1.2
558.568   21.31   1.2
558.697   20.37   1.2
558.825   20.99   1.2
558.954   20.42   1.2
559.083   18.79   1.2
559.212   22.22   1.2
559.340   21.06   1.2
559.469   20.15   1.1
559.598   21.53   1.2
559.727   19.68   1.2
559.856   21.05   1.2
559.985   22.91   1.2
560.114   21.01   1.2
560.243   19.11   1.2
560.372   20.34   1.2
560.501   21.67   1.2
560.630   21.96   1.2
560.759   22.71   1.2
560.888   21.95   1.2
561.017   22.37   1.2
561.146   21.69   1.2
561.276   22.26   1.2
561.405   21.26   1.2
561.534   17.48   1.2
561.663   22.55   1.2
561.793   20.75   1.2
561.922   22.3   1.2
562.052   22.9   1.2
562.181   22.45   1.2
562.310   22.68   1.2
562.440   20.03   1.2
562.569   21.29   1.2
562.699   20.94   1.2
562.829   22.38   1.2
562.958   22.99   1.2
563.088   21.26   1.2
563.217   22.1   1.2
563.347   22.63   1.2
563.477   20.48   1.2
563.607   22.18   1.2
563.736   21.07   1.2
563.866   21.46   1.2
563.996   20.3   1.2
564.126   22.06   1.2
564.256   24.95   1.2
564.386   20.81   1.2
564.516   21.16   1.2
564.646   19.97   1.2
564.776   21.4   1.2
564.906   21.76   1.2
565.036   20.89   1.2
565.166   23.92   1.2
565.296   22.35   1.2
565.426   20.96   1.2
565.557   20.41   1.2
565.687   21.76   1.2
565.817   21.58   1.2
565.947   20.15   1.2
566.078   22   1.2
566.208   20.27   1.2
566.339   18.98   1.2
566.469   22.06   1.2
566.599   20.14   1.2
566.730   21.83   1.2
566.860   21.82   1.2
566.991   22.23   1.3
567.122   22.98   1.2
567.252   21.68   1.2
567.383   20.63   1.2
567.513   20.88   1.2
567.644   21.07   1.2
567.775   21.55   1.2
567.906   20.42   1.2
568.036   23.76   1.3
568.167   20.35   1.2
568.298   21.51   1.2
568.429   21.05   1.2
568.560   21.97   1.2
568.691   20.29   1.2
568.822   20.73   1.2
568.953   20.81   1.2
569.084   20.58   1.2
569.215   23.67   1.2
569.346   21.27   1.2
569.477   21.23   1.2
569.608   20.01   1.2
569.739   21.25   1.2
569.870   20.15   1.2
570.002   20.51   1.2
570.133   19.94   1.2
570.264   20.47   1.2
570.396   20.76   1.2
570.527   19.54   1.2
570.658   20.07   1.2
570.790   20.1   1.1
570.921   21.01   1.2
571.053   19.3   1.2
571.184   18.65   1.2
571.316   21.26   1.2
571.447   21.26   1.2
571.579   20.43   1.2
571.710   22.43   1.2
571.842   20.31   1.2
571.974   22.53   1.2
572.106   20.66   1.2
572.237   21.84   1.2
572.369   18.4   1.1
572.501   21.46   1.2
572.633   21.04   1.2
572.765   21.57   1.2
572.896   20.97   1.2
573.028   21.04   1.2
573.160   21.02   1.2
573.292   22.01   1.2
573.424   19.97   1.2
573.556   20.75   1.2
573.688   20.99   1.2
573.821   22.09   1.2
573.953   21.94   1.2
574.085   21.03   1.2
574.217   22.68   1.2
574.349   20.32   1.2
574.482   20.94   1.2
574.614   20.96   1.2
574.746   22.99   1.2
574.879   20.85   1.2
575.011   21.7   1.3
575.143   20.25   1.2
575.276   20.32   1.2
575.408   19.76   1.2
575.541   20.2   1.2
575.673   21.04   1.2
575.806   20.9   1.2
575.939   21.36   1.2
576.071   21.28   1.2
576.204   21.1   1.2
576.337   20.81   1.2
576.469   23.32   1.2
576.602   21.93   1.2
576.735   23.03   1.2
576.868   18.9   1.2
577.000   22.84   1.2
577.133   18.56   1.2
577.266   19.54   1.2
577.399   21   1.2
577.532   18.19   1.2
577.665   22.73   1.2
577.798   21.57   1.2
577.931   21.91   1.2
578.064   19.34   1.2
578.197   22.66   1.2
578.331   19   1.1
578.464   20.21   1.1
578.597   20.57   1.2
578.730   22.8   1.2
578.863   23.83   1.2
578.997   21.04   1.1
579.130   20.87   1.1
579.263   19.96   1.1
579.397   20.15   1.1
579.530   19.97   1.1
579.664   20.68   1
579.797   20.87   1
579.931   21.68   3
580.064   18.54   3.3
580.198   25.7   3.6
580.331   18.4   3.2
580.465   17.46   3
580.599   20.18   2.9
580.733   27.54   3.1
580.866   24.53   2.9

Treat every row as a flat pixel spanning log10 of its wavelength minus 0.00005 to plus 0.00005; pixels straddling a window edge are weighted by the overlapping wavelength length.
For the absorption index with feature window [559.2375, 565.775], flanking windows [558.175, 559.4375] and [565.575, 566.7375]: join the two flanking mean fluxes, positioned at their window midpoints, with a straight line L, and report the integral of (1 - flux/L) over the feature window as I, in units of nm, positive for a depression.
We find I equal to -0.18 nm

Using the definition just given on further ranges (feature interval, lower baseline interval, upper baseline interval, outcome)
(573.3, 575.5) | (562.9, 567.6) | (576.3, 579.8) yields 0.002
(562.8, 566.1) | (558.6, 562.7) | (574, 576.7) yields -0.066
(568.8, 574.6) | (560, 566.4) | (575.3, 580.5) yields 0.067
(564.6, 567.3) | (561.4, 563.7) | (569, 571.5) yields -0.031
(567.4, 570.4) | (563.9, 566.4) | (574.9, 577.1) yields 0.031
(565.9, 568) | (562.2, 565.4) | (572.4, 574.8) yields 0.035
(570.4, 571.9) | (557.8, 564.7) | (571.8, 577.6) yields 0.051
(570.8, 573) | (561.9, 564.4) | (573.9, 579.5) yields 0.055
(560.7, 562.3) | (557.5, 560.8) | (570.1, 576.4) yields -0.031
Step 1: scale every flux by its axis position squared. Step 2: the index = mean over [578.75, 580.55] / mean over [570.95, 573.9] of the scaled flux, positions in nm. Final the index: 1.02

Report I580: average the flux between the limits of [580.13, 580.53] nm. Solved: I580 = 20.5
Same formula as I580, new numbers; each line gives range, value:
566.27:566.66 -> 20.4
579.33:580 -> 20.7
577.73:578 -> 21.7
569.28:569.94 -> 20.8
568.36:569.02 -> 21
